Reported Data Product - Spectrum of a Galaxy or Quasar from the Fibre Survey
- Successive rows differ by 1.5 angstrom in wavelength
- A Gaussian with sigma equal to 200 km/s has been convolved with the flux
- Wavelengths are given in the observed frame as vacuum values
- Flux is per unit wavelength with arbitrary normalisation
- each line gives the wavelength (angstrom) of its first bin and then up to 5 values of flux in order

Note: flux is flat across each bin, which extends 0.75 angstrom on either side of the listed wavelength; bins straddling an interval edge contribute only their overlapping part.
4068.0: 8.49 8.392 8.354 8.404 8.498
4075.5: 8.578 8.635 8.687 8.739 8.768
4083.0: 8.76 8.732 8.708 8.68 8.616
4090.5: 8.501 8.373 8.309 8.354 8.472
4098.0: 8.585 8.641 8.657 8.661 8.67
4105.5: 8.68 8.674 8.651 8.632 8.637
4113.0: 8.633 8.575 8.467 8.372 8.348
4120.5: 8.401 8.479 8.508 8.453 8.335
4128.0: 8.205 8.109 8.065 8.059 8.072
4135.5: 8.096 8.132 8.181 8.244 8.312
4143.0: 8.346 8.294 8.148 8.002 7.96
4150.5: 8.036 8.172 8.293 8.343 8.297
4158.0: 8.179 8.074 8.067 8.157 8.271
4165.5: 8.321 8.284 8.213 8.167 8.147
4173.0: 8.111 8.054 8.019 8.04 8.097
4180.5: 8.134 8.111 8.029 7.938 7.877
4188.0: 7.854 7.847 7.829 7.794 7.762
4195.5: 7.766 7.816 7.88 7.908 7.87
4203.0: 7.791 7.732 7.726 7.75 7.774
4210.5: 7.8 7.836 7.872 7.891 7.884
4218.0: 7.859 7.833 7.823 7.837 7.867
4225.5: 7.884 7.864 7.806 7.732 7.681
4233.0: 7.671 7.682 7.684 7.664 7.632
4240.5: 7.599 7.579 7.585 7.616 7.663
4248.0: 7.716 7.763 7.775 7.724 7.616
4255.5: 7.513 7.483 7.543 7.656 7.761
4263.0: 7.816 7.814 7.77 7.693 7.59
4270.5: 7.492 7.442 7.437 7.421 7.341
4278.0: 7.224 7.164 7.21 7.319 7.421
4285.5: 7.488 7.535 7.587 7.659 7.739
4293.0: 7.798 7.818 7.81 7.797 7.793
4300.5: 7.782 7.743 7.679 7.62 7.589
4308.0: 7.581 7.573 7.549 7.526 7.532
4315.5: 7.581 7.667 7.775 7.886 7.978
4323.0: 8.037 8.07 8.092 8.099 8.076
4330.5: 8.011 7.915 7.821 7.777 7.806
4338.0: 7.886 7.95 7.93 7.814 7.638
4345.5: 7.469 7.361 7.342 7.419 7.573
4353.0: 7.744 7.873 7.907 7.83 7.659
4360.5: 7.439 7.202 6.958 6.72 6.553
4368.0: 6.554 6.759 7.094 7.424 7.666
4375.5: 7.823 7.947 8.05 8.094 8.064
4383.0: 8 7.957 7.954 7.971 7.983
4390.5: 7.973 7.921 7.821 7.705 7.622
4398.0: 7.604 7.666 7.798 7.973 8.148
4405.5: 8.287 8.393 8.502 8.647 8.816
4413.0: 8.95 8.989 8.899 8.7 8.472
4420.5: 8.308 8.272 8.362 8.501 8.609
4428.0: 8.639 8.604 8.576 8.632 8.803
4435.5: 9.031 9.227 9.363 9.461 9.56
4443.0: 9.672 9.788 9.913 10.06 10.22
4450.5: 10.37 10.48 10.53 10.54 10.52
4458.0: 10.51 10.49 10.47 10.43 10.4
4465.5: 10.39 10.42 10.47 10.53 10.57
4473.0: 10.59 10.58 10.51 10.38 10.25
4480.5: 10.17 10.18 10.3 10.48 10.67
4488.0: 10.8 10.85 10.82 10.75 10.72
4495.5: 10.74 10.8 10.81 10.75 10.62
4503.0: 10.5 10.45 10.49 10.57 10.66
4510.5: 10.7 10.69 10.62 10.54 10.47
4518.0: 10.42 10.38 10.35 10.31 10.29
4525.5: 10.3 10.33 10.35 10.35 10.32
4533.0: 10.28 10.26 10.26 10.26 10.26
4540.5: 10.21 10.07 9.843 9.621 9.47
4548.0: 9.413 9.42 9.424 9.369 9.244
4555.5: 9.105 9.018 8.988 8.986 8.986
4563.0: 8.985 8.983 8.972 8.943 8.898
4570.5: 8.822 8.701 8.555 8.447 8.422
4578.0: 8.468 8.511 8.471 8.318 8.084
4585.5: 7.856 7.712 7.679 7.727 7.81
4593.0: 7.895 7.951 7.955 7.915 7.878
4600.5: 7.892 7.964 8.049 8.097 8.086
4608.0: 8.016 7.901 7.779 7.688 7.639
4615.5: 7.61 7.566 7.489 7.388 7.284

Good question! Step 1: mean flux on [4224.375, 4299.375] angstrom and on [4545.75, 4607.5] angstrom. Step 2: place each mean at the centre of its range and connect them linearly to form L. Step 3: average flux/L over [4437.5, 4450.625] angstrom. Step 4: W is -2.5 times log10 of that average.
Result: -0.20 mag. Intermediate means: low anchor 7.62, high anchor 8.52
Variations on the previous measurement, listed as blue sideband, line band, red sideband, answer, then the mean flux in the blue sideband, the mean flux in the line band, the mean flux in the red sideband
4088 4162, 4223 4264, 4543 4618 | 0.093 mag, 8.35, 7.69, 8.45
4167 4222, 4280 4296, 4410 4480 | 0.135 mag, 7.92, 7.56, 9.64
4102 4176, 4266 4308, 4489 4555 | 0.197 mag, 8.29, 7.57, 10.3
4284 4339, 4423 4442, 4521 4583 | -0.033 mag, 7.76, 8.87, 9.44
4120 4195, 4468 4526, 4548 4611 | -0.248 mag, 8.14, 10.5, 8.45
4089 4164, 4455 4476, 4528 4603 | -0.190 mag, 8.35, 10.5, 8.94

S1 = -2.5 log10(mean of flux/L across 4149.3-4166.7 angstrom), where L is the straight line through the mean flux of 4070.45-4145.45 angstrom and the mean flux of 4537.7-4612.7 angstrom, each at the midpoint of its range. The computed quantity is 0.04 mag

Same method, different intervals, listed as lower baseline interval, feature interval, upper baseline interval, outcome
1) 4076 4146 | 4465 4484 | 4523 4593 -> -0.15 mag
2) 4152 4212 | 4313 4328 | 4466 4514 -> 0.17 mag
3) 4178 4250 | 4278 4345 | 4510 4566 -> 0.10 mag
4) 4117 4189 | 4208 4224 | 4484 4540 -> 0.10 mag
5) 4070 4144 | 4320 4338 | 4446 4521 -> 0.21 mag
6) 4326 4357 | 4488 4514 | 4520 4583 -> -0.18 mag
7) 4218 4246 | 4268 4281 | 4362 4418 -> 0.05 mag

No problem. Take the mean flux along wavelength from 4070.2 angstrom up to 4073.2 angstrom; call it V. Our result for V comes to 8.38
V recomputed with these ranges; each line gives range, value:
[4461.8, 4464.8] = 10.4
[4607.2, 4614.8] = 7.81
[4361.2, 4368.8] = 6.8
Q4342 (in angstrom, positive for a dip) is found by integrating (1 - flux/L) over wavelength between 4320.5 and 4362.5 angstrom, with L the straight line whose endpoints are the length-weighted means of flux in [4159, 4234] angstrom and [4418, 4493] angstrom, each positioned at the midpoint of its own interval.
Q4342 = 5.8 angstrom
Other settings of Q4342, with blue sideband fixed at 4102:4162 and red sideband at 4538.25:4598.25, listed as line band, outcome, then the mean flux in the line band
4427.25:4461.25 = -4.1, 9.7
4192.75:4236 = 3.1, 7.8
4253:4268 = 1.4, 7.67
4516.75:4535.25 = -3.4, 10.3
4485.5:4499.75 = -3.4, 10.8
